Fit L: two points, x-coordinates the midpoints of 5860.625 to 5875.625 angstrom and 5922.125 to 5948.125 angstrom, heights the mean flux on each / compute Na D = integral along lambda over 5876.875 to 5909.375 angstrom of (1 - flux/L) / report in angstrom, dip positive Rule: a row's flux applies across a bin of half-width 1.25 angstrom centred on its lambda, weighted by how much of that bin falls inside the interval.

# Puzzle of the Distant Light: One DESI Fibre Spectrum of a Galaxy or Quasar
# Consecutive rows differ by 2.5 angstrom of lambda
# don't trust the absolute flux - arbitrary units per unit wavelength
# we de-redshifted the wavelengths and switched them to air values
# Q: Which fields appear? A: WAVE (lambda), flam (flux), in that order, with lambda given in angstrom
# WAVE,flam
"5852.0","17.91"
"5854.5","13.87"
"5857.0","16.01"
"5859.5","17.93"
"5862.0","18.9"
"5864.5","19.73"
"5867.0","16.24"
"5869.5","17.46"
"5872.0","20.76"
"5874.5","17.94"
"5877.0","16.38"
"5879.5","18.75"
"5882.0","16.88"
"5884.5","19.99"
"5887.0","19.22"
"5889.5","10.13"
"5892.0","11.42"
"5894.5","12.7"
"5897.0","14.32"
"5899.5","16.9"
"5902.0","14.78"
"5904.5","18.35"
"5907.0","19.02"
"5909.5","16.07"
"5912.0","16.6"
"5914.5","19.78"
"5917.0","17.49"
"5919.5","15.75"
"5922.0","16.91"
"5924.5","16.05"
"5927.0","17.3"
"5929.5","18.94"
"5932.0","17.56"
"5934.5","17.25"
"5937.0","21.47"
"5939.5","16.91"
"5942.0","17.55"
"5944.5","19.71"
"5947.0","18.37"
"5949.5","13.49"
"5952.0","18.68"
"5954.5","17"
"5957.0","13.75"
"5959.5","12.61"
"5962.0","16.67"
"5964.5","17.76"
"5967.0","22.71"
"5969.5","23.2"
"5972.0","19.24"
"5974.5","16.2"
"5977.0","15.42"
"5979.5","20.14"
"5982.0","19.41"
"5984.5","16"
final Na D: 4.0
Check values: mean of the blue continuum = 18.5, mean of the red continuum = 18.1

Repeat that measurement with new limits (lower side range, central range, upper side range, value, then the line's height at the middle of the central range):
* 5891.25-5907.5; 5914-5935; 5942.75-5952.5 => -1.20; 16.4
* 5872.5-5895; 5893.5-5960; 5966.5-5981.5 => 2.80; 17.7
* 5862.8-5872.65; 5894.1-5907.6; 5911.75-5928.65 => 1.20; 17.7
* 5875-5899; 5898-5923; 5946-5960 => -2.31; 15.7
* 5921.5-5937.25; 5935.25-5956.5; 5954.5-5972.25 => 0.07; 17.8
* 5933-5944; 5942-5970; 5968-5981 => 1.75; 18.6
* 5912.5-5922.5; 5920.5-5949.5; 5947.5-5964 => -2.08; 16.6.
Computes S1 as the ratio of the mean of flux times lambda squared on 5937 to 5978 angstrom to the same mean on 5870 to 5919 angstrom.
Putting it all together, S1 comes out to 1.1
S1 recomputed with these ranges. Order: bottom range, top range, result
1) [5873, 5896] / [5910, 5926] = 1.08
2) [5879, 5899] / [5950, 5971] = 1.18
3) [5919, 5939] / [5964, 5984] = 1.10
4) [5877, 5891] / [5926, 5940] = 1.11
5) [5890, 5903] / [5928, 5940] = 1.36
